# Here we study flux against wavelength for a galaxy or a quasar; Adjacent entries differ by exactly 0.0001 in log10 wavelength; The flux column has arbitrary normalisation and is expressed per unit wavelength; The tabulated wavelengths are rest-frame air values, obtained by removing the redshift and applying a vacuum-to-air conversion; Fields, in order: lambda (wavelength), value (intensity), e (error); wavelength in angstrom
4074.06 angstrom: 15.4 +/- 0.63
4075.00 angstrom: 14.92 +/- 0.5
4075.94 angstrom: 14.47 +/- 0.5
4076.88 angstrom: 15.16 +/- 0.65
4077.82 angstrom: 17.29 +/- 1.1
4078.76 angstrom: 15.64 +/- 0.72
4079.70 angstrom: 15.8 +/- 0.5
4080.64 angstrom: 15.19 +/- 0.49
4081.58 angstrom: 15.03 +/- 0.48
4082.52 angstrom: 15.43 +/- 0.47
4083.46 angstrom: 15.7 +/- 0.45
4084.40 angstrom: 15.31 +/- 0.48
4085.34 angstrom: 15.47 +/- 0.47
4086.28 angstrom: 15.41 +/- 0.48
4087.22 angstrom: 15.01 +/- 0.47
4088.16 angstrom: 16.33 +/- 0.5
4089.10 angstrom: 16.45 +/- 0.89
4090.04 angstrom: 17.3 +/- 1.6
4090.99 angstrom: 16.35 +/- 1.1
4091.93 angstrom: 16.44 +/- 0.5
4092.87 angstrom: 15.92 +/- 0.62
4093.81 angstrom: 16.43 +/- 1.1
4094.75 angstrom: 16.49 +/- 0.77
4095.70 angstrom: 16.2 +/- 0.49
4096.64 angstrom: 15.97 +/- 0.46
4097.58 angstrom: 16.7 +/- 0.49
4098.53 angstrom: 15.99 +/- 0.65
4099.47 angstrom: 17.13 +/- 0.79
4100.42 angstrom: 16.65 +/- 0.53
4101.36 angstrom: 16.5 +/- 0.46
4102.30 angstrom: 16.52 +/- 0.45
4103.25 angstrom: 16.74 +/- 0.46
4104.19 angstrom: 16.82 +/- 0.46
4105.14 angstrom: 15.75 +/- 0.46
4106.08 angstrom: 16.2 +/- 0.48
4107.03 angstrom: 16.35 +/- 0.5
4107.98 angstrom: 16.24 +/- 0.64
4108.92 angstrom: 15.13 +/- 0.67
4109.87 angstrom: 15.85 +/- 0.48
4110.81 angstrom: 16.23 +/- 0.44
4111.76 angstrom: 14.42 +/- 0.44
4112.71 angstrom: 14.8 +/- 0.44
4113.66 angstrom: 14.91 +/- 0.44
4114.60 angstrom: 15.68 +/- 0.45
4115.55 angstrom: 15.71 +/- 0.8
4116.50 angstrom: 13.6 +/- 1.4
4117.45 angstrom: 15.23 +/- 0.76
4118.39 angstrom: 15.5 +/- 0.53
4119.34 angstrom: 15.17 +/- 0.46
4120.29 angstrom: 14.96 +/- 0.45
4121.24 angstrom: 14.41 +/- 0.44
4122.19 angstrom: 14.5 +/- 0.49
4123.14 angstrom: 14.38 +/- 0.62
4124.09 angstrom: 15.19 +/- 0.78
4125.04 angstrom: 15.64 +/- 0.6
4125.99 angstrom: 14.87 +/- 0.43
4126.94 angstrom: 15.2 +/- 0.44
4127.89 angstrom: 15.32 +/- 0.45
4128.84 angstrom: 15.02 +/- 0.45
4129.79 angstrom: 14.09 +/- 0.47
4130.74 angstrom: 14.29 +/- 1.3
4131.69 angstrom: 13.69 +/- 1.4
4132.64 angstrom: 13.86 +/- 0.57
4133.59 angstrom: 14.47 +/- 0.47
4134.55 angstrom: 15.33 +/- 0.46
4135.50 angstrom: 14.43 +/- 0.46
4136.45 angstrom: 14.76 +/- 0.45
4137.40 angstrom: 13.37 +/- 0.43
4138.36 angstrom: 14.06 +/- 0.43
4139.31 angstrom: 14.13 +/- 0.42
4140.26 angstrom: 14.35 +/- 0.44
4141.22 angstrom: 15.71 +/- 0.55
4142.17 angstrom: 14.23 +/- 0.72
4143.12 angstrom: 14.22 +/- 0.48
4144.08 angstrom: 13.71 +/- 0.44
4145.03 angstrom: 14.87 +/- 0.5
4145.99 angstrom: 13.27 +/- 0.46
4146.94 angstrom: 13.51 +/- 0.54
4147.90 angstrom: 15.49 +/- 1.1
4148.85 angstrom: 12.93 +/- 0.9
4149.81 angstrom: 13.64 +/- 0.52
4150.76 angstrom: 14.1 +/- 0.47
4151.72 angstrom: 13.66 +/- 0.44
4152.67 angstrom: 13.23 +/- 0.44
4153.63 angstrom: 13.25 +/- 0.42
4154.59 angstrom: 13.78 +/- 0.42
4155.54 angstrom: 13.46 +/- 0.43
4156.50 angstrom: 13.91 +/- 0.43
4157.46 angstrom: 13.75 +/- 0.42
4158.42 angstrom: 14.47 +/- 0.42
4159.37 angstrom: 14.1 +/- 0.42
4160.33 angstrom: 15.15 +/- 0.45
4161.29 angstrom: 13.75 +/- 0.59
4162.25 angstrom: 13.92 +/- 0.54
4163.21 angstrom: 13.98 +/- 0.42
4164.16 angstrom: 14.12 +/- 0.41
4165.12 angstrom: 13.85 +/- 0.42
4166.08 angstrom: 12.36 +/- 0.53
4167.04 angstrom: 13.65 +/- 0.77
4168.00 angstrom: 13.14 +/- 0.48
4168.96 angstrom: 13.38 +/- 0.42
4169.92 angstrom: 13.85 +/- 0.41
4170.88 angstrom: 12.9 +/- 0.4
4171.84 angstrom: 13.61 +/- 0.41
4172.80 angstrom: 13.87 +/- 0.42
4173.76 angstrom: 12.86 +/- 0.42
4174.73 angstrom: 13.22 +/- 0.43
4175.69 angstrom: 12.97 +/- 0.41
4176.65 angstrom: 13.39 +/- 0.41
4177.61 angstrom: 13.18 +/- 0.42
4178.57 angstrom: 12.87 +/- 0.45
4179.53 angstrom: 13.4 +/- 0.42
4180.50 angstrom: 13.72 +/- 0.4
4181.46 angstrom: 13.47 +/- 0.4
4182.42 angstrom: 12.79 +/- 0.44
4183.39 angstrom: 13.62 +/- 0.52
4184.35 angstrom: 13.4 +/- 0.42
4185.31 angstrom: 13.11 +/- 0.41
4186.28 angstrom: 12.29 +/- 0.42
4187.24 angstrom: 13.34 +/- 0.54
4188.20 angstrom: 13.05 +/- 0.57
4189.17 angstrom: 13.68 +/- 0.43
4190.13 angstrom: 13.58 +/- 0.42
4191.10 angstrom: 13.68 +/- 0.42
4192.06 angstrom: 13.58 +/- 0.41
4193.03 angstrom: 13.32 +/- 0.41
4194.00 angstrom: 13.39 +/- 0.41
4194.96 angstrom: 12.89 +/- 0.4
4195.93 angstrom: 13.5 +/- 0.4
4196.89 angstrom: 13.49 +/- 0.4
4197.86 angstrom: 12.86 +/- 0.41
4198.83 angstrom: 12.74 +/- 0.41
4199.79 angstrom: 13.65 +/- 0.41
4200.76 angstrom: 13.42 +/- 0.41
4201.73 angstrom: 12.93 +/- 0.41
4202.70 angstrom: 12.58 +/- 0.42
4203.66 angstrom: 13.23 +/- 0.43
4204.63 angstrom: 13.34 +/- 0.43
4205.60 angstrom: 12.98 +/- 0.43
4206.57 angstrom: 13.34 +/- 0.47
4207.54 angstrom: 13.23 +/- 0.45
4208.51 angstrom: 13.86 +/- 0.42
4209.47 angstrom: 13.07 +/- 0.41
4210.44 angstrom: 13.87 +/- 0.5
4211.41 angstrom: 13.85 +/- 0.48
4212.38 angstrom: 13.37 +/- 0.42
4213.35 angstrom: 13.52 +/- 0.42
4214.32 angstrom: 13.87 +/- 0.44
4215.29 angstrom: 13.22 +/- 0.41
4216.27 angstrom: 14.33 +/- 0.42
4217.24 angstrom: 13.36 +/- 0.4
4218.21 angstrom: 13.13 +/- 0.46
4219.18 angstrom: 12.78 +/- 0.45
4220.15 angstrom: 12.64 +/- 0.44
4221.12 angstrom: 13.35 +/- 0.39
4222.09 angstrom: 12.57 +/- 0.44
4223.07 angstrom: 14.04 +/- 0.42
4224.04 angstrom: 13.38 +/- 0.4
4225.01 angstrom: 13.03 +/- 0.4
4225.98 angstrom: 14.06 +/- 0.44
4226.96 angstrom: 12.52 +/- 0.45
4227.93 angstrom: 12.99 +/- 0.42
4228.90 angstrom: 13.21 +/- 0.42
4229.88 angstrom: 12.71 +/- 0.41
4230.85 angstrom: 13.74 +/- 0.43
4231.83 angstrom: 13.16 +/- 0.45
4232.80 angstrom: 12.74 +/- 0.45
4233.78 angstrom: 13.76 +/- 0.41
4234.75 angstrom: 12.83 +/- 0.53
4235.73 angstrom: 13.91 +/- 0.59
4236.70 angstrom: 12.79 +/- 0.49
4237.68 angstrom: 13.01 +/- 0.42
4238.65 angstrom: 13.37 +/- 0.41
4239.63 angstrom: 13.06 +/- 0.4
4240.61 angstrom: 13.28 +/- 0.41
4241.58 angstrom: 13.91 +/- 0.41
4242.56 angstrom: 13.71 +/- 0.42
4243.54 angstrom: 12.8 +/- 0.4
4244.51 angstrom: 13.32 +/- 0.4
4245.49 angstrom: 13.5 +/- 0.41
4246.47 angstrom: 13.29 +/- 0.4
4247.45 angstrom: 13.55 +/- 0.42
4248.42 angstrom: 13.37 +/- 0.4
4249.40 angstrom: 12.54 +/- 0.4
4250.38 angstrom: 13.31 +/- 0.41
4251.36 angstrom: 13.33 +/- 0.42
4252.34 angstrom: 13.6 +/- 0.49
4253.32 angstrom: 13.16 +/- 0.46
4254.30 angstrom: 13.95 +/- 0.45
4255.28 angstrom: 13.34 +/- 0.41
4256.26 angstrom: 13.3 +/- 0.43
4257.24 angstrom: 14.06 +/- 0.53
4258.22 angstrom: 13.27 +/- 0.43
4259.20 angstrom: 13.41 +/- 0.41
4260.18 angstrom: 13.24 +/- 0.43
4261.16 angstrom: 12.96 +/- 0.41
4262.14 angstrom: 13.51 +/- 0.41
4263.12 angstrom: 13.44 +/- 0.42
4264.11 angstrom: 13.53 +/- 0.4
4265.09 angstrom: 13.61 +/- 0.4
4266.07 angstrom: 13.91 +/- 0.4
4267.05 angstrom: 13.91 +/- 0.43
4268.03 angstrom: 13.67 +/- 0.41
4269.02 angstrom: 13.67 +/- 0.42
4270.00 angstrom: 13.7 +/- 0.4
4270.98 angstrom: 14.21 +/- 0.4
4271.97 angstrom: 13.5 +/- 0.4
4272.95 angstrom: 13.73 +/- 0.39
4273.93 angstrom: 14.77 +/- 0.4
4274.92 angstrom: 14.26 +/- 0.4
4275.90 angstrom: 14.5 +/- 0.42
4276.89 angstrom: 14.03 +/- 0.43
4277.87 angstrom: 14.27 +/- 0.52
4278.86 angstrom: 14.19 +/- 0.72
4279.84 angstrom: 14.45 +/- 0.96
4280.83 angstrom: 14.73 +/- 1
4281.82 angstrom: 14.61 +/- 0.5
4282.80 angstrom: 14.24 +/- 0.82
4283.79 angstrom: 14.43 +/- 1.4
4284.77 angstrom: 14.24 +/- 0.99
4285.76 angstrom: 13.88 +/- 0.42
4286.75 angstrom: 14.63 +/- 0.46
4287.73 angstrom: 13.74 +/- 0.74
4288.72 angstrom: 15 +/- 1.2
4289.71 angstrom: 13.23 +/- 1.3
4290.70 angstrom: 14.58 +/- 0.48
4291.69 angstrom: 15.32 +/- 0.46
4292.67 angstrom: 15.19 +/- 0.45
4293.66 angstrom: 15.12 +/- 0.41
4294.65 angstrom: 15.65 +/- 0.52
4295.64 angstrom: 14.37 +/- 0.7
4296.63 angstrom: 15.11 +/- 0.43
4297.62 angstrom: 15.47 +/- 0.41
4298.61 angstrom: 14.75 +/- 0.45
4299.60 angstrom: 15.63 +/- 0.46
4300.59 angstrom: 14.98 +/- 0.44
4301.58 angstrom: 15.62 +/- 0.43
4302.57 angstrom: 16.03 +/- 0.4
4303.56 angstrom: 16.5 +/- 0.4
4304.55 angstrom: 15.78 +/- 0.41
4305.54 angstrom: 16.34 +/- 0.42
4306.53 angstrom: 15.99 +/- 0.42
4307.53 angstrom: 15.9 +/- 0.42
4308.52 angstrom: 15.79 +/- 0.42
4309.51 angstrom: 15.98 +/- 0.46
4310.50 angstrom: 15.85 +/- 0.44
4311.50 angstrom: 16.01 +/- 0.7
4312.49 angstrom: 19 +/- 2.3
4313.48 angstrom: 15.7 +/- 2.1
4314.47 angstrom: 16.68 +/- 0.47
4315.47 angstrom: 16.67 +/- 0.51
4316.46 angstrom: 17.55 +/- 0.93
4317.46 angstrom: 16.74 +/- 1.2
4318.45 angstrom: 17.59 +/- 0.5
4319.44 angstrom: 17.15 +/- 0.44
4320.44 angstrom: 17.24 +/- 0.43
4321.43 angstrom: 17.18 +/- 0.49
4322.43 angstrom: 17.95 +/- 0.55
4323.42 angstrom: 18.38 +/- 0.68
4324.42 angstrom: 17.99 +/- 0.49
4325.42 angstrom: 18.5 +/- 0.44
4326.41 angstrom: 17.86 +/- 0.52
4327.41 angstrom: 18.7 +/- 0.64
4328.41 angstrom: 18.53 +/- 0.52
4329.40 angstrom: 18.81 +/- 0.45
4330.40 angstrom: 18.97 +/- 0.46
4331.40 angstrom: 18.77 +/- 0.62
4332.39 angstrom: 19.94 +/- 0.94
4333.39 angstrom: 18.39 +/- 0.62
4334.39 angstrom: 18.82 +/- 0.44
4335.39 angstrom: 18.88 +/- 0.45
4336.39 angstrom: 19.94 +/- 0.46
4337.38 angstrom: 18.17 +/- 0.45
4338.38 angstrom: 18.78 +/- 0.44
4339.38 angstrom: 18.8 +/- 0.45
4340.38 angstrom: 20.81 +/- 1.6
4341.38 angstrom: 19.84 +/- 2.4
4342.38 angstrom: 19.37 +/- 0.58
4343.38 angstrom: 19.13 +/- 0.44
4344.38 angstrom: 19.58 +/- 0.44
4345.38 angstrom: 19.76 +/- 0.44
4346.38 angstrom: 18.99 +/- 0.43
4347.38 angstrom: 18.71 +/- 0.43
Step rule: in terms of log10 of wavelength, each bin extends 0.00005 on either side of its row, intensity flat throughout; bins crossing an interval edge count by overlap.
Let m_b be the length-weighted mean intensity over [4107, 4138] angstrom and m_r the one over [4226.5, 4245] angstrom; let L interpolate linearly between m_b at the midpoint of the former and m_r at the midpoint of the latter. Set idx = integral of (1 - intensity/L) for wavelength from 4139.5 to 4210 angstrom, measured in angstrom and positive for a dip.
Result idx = 2.9 angstrom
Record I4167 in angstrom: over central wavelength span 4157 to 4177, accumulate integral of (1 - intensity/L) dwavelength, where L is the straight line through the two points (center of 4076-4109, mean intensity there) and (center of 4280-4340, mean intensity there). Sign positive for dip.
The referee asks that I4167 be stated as 3.2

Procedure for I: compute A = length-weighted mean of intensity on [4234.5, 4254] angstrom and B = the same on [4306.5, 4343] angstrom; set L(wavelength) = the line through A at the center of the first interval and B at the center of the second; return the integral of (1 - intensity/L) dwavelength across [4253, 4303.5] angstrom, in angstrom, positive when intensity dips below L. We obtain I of 3.28 angstrom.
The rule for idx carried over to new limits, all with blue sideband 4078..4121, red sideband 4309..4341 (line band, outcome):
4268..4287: 3.64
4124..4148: 2.54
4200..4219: 3.95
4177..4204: 5.62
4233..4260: 6.11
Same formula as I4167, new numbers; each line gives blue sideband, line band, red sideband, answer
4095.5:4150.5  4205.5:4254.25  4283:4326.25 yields 7.1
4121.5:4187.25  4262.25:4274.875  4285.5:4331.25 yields 1.5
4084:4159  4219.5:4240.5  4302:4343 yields 4.2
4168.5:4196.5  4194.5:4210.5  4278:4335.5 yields 0.7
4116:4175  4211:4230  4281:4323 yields 2.0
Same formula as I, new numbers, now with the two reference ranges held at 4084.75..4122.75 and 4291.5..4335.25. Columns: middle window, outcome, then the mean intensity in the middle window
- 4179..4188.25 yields 1.7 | 13.2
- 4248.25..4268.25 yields 3.8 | 13.4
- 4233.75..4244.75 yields 2.1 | 13.3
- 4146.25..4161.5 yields 2.1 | 13.9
